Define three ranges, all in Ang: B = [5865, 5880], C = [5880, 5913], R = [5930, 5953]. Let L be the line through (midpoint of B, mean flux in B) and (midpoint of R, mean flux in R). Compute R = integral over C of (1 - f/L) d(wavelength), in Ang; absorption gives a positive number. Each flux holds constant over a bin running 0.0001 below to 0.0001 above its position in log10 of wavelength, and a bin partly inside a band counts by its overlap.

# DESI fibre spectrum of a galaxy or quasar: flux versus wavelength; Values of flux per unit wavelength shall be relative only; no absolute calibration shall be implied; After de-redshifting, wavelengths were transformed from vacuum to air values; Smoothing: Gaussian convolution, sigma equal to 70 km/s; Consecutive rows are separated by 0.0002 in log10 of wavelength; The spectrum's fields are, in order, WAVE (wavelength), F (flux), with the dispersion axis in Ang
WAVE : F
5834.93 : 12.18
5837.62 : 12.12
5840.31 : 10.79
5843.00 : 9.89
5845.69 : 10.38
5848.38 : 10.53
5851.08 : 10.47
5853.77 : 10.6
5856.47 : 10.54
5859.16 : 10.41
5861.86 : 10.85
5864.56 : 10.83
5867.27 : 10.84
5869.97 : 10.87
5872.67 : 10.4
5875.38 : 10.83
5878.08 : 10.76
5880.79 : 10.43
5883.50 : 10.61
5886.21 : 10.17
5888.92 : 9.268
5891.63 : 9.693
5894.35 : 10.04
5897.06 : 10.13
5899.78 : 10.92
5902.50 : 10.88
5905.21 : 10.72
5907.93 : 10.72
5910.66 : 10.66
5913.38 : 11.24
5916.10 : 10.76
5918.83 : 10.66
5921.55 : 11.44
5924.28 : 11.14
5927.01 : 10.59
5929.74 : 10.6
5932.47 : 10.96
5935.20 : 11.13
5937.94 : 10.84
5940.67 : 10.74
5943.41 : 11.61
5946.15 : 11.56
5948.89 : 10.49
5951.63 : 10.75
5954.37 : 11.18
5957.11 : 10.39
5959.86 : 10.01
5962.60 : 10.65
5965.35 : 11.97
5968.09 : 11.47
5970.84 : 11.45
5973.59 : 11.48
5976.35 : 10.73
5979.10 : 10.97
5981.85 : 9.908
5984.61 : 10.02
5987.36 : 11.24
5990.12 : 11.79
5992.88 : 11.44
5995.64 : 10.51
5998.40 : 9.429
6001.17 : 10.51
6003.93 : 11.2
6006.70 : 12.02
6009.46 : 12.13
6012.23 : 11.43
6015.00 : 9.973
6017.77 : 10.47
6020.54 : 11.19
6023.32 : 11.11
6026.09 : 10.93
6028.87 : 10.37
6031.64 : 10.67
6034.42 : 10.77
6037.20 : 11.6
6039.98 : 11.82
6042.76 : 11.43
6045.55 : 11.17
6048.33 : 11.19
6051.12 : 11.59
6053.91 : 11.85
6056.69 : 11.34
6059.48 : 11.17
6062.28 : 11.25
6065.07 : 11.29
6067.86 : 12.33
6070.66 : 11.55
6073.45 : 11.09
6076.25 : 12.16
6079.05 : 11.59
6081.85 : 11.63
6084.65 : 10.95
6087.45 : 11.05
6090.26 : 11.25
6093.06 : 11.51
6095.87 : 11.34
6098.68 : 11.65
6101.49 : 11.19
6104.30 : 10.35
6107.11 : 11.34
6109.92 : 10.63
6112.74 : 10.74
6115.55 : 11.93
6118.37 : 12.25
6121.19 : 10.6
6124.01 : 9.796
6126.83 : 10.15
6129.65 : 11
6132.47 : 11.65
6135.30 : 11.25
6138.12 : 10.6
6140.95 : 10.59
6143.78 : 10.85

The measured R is 1.4 Ang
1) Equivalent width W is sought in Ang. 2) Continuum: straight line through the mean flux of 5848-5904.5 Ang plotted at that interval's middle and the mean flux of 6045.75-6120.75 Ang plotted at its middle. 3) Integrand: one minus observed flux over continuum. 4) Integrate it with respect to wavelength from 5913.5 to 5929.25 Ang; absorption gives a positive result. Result -0.4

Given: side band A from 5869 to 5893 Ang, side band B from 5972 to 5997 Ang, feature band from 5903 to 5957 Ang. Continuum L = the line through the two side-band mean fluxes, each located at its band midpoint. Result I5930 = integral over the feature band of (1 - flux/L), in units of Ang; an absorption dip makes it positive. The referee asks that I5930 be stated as -1.6 Ang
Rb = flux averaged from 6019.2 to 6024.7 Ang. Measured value 11.1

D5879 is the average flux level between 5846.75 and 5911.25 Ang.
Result 10.5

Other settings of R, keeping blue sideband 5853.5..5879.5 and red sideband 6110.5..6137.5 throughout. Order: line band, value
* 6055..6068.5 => -0.61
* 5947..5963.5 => 0.30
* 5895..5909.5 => 0.13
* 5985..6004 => 0.08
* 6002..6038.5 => -0.57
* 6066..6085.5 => -1.19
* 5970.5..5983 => -0.06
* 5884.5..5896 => 0.96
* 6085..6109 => -0.45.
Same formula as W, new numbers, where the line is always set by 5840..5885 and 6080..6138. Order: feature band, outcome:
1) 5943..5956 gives -0.4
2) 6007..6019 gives -0.2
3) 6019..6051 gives -0.5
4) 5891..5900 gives 0.4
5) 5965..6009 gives -0.7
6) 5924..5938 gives -0.2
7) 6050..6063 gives -0.5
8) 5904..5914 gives -0.1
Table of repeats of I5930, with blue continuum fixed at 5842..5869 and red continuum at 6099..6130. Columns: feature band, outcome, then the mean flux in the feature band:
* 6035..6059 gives -1.4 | 11.5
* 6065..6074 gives -0.7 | 11.7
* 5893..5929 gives -0.4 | 10.8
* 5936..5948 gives -0.5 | 11.1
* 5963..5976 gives -0.9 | 11.4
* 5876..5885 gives 0.0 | 10.6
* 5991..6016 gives -0.5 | 11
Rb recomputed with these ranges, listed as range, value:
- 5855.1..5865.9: 10.7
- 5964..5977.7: 11.4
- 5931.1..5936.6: 11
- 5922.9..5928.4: 10.9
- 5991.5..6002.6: 10.5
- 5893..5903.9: 10.5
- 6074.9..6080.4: 11.9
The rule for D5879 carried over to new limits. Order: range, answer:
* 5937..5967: 10.9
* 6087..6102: 11.4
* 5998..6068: 11.2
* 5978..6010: 10.9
